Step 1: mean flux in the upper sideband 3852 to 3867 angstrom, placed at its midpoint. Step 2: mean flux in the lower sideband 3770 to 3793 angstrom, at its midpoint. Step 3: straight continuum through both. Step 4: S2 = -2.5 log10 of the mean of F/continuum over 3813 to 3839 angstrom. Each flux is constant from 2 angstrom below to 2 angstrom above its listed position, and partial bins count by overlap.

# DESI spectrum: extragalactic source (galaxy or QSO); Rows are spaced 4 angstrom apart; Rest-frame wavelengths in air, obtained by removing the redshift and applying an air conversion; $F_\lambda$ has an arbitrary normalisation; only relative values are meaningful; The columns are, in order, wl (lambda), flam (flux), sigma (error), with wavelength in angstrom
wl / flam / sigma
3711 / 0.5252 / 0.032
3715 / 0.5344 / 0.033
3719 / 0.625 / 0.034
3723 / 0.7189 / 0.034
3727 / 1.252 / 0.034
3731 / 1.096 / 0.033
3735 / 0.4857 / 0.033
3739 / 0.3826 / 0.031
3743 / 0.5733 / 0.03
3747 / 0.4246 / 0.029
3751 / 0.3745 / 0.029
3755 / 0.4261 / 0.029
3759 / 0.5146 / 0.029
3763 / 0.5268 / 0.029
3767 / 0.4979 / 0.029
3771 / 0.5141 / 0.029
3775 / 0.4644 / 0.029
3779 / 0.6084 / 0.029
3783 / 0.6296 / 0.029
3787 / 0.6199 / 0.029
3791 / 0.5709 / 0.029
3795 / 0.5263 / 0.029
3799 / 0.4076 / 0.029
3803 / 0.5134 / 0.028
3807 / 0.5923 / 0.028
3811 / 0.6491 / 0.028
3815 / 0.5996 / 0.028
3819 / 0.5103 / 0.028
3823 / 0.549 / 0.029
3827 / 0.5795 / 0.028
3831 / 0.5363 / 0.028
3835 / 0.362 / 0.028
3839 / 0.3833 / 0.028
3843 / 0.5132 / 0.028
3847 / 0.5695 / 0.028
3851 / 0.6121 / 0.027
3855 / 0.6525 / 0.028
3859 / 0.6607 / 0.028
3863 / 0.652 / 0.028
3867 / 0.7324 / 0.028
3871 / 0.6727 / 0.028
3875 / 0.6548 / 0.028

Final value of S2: 0.21 mag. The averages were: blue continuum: 0.57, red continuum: 0.663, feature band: 0.512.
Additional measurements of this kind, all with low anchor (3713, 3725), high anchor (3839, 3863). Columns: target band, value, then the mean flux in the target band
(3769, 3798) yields 0.09 mag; 0.557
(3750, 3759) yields 0.39 mag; 0.429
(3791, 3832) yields 0.10 mag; 0.548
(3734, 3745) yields 0.28 mag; 0.48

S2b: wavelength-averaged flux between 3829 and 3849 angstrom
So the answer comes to 0.473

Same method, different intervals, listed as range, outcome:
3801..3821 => 0.573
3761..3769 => 0.512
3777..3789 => 0.619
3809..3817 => 0.624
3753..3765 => 0.489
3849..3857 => 0.632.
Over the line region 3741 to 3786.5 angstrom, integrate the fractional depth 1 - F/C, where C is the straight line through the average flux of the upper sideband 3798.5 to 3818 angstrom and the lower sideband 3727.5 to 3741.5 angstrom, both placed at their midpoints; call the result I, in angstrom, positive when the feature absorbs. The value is 9.93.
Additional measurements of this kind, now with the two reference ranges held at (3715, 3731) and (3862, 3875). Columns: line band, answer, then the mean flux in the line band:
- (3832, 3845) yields 5.2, 0.428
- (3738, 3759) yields 9.6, 0.446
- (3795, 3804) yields 3.5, 0.469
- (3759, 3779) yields 7.2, 0.513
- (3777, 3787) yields 2.1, 0.619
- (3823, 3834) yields 2.9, 0.538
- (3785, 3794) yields 2.2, 0.588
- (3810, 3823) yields 2.9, 0.576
